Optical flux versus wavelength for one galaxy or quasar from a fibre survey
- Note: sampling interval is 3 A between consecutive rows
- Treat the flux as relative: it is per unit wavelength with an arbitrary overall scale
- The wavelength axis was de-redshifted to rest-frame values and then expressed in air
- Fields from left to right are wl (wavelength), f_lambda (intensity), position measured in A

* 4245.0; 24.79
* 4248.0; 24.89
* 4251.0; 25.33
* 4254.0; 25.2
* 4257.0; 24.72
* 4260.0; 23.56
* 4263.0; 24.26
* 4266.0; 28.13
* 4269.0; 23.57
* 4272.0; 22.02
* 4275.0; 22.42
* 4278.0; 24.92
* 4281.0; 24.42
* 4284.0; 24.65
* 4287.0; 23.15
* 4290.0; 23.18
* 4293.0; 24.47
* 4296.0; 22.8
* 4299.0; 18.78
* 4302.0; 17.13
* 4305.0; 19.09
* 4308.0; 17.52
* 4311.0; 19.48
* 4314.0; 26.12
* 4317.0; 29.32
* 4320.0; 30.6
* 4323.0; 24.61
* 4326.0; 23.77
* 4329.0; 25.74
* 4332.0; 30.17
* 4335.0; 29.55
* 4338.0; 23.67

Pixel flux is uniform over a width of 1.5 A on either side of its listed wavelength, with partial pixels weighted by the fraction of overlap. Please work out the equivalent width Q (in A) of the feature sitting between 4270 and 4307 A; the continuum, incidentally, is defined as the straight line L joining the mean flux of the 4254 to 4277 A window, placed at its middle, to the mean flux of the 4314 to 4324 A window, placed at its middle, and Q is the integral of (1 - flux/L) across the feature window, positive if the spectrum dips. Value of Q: 5.1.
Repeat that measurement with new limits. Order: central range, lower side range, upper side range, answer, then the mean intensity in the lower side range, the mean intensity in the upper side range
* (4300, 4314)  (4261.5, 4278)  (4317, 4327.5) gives 3.7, 24.2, 26.8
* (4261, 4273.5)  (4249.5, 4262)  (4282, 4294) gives 0.0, 24.7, 23.9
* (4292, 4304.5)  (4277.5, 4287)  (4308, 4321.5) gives 2.2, 24.4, 25.4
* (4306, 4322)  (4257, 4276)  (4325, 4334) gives 1.1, 24.1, 26.9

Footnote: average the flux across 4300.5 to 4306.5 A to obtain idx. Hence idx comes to 18.1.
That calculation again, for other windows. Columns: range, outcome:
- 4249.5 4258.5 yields 25.1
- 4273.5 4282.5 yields 23.9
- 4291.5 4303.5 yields 20.8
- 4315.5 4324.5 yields 28.2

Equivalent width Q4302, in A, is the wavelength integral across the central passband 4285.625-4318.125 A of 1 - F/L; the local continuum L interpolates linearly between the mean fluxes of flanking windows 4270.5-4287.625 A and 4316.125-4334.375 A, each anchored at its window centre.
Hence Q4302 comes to 4.7 A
